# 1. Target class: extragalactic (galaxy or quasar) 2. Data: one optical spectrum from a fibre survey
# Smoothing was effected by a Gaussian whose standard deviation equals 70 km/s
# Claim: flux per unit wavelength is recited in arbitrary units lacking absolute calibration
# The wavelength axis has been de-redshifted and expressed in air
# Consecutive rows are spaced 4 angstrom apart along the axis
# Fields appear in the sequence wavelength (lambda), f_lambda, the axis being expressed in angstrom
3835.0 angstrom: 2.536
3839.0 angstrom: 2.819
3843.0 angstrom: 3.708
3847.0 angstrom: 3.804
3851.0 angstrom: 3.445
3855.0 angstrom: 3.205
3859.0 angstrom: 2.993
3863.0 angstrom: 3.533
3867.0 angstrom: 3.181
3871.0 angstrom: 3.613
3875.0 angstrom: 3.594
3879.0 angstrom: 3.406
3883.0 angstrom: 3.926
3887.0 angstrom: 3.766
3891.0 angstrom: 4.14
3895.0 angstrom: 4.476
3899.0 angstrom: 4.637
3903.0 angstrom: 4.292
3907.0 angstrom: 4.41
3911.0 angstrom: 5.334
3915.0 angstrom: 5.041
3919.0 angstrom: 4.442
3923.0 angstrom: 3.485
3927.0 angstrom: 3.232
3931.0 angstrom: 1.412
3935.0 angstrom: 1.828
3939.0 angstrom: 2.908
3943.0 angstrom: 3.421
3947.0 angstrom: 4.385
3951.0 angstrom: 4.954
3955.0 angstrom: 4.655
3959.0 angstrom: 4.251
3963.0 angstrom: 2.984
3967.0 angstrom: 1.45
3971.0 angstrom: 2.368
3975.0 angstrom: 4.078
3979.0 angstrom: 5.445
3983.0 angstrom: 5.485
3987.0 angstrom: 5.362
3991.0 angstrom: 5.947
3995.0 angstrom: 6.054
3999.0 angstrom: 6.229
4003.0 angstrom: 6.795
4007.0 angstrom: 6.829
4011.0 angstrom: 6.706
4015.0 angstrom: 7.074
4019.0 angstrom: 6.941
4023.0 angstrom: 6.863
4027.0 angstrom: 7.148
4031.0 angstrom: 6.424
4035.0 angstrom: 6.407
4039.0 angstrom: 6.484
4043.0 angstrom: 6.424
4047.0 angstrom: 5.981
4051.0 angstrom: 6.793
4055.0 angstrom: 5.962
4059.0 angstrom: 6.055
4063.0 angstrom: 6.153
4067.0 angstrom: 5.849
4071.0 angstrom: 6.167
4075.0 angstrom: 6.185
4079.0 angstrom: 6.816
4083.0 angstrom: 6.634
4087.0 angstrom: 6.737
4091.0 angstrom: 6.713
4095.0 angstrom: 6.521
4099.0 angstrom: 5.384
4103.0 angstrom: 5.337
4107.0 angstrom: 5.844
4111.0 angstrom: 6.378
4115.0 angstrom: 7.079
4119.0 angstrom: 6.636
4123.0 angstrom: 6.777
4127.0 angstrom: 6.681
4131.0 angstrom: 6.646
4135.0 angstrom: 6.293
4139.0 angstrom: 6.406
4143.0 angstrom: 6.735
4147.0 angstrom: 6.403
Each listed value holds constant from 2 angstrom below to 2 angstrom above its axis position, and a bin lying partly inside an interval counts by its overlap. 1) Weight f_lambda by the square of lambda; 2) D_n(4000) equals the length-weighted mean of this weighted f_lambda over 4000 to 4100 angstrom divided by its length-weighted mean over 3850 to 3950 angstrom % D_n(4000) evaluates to 1.9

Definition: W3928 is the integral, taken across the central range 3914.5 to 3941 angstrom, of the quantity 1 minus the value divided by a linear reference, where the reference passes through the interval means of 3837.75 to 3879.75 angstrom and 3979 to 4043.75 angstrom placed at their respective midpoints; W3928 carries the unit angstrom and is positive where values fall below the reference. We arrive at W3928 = 9.1 angstrom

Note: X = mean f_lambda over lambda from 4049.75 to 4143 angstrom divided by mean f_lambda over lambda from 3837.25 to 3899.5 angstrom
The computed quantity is 1.76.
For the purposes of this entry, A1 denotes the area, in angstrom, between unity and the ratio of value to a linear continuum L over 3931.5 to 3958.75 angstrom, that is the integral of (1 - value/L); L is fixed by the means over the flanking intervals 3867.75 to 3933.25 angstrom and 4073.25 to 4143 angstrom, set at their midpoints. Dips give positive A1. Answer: 5.4 angstrom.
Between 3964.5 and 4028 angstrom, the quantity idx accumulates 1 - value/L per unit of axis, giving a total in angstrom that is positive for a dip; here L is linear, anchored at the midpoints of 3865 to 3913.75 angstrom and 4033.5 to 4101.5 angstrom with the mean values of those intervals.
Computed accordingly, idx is -1.9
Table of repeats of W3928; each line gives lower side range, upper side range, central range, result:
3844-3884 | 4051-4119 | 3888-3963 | 4.9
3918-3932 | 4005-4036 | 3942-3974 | 5.6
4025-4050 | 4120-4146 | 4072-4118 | 1.5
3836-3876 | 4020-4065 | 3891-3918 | -3.1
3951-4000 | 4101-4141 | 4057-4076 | -1.3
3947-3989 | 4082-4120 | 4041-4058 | -2.5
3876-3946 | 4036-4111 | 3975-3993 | -1.9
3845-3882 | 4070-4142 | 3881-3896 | -1.2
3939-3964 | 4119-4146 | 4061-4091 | -3.0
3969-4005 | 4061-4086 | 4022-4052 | -3.4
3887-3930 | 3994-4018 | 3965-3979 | 6.8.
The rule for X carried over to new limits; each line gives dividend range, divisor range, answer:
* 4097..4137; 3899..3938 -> 1.68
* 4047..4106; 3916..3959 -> 1.75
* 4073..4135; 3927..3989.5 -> 1.75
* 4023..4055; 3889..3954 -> 1.66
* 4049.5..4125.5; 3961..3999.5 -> 1.41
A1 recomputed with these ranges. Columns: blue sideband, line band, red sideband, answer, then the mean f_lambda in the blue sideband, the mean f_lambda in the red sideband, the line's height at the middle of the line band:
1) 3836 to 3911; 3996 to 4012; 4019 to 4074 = -2.4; 3.75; 6.38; 5.73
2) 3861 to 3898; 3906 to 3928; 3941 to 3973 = -4.2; 3.76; 3.56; 3.66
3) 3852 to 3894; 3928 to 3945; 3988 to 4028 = 8.7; 3.56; 6.61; 4.99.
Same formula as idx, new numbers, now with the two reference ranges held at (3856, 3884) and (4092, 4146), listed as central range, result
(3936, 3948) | 2.62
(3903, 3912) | -1.88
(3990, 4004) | -3.70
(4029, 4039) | -1.97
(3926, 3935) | 4.41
